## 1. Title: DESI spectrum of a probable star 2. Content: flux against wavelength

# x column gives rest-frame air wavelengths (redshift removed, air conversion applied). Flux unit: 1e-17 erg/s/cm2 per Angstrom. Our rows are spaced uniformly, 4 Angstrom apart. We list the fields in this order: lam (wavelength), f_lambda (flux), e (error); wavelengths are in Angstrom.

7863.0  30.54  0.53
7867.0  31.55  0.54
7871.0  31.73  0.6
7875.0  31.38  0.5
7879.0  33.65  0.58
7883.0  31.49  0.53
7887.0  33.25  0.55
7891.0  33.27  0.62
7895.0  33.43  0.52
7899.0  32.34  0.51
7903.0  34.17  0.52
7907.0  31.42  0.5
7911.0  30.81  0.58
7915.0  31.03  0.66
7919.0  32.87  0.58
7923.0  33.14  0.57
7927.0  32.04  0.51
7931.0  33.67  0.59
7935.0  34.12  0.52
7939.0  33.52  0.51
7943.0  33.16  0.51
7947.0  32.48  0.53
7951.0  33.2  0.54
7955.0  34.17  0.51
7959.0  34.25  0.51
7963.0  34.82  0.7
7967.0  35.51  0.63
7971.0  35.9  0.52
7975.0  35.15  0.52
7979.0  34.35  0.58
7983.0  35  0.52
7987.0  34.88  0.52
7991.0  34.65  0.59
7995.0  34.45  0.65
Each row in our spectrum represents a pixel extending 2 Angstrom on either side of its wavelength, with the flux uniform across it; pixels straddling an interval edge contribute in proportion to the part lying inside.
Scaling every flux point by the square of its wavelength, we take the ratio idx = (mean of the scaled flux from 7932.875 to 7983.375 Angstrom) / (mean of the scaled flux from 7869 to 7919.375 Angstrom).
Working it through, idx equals 1.08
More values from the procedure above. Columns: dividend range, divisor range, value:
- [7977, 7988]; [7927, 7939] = 1.05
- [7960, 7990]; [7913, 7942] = 1.08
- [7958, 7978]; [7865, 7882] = 1.12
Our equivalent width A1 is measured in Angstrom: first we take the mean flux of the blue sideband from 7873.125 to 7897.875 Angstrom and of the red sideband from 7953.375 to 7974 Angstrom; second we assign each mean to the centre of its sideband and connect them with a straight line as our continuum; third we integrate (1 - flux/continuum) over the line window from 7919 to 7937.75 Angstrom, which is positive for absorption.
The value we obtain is 0.4 Angstrom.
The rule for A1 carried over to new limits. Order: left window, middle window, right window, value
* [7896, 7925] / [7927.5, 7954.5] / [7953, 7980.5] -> 0.3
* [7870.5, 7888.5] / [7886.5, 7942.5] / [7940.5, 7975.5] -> 0.7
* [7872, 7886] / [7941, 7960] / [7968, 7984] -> 0.5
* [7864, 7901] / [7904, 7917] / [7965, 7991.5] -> 0.7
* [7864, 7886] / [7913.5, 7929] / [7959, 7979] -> 0.6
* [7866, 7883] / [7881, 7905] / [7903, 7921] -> -0.8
